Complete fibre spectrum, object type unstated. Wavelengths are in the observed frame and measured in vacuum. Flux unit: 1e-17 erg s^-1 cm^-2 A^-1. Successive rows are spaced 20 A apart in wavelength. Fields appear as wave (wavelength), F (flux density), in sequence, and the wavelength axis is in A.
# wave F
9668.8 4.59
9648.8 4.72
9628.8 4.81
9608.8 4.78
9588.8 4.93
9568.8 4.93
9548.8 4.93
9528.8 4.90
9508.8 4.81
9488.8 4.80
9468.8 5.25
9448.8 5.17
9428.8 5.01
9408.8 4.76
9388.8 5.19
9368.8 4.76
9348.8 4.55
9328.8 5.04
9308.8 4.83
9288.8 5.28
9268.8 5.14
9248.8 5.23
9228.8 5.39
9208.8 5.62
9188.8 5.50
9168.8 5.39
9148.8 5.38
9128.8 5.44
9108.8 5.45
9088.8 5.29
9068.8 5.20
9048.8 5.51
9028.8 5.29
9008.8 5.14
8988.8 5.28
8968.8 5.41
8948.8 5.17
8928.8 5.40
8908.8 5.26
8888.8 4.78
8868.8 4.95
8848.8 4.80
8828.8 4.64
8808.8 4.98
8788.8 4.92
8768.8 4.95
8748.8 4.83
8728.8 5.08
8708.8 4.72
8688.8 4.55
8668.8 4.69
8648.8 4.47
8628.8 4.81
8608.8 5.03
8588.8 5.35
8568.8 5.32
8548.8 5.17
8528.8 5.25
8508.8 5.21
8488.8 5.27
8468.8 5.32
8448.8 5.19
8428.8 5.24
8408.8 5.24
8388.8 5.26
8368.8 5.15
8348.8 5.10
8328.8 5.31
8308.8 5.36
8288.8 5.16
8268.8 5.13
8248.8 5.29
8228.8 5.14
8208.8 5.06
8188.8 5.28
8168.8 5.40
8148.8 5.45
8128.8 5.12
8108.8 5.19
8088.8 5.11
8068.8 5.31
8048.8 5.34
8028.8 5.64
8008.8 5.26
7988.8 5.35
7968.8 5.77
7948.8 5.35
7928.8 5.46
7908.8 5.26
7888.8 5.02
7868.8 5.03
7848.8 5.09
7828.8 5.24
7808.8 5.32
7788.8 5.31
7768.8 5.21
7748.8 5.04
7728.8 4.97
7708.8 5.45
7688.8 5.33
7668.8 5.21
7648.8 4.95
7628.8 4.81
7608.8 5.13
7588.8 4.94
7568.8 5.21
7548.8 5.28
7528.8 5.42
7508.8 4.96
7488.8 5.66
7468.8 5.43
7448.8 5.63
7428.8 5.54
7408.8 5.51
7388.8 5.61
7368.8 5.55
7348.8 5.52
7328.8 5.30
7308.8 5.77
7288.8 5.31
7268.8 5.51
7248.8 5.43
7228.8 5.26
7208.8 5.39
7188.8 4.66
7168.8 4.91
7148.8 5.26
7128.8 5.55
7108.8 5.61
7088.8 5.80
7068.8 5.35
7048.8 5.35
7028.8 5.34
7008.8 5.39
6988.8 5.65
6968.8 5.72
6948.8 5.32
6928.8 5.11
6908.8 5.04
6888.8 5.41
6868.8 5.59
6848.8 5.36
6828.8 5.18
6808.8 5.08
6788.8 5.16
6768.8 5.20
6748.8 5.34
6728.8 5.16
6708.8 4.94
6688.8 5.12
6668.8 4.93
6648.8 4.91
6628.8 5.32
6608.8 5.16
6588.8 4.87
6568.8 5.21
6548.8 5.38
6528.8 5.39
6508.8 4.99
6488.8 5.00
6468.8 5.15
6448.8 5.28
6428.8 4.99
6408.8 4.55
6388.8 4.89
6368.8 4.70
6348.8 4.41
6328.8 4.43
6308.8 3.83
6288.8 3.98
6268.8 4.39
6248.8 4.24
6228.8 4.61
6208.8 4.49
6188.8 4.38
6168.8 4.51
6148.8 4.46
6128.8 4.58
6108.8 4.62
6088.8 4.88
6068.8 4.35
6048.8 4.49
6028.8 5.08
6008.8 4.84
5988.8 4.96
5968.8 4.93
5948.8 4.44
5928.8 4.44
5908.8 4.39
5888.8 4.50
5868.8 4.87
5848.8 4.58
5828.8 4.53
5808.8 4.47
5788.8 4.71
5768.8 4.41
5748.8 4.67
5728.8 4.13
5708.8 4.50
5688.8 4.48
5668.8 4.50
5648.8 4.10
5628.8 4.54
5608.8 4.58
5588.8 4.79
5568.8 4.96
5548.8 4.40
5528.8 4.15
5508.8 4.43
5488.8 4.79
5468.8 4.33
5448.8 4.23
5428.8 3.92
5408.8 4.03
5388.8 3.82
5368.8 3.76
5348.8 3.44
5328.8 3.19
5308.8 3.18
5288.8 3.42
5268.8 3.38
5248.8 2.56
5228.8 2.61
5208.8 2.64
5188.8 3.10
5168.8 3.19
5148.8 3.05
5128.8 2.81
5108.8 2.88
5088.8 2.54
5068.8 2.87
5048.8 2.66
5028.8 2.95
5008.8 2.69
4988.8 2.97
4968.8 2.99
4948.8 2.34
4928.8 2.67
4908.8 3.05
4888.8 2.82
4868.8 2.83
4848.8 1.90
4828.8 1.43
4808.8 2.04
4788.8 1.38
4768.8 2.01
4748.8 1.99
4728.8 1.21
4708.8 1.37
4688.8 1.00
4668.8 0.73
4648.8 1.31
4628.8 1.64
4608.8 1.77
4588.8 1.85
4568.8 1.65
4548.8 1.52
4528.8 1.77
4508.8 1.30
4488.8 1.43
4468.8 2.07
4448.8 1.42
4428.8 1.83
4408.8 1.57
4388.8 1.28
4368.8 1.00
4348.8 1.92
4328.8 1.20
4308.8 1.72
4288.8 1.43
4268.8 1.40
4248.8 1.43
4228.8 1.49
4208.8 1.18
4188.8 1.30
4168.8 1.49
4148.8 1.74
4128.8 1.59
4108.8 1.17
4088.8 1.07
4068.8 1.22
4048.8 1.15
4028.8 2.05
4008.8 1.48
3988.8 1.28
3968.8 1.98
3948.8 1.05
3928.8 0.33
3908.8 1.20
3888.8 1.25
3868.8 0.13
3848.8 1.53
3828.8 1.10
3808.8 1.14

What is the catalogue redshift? 0.218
